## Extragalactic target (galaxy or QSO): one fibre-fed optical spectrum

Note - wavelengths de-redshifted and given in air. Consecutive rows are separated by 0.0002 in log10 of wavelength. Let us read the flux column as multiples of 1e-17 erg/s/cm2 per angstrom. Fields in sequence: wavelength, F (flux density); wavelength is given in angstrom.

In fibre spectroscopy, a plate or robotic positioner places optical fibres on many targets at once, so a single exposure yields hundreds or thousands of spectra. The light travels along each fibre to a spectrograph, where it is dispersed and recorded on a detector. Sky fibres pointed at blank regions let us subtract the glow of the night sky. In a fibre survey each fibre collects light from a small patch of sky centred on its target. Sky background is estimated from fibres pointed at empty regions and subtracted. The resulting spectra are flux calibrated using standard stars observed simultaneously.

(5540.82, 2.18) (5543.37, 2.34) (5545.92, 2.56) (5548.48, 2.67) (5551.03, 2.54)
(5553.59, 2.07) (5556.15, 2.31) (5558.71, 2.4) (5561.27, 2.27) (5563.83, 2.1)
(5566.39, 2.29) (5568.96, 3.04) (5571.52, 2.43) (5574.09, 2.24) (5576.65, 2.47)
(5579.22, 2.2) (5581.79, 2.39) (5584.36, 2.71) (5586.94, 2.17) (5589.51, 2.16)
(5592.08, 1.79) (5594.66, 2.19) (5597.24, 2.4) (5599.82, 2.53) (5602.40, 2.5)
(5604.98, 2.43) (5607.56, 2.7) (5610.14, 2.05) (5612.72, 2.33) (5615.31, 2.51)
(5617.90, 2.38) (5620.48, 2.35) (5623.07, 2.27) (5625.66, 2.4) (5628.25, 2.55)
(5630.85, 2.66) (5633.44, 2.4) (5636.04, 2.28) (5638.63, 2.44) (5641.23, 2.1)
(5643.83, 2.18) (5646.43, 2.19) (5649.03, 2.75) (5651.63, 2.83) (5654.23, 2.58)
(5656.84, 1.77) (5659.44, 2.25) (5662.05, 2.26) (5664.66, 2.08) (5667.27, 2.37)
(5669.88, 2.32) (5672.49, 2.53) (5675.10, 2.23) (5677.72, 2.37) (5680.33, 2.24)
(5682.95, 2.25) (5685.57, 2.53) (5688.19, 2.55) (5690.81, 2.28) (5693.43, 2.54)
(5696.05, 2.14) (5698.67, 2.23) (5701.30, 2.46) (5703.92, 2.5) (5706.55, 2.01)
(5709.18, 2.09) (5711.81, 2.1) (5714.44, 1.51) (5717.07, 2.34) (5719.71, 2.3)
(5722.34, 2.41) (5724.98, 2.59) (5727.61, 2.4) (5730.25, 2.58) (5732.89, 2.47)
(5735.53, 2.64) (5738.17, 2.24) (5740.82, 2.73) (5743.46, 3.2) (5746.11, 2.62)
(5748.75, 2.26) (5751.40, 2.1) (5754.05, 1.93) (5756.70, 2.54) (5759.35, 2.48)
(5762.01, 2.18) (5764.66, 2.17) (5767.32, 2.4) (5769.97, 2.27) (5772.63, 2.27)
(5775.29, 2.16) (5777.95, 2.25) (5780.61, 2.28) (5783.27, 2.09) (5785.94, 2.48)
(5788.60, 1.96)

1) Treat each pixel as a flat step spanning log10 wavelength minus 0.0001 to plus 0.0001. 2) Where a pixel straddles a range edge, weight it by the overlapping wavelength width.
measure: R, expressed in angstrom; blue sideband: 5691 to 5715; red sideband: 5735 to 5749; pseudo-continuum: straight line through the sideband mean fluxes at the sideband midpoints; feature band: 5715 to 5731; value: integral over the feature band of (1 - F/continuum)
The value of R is 0.3 angstrom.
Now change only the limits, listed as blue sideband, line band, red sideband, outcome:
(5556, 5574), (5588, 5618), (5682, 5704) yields 0.8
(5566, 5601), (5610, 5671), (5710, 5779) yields 0.1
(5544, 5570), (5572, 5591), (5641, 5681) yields 0.5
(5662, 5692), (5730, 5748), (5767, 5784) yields -2.8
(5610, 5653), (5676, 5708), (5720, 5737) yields 1.6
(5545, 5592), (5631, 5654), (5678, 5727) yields -0.9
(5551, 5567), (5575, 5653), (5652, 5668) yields -4.2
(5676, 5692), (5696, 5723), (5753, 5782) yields 1.7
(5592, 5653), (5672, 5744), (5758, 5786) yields -1.3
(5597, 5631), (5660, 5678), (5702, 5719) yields -0.4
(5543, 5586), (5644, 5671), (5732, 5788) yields 0.6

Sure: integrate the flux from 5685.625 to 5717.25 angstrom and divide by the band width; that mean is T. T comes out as 2.24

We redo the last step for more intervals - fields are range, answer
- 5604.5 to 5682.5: 2.36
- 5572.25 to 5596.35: 2.26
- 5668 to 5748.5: 2.38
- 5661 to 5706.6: 2.34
